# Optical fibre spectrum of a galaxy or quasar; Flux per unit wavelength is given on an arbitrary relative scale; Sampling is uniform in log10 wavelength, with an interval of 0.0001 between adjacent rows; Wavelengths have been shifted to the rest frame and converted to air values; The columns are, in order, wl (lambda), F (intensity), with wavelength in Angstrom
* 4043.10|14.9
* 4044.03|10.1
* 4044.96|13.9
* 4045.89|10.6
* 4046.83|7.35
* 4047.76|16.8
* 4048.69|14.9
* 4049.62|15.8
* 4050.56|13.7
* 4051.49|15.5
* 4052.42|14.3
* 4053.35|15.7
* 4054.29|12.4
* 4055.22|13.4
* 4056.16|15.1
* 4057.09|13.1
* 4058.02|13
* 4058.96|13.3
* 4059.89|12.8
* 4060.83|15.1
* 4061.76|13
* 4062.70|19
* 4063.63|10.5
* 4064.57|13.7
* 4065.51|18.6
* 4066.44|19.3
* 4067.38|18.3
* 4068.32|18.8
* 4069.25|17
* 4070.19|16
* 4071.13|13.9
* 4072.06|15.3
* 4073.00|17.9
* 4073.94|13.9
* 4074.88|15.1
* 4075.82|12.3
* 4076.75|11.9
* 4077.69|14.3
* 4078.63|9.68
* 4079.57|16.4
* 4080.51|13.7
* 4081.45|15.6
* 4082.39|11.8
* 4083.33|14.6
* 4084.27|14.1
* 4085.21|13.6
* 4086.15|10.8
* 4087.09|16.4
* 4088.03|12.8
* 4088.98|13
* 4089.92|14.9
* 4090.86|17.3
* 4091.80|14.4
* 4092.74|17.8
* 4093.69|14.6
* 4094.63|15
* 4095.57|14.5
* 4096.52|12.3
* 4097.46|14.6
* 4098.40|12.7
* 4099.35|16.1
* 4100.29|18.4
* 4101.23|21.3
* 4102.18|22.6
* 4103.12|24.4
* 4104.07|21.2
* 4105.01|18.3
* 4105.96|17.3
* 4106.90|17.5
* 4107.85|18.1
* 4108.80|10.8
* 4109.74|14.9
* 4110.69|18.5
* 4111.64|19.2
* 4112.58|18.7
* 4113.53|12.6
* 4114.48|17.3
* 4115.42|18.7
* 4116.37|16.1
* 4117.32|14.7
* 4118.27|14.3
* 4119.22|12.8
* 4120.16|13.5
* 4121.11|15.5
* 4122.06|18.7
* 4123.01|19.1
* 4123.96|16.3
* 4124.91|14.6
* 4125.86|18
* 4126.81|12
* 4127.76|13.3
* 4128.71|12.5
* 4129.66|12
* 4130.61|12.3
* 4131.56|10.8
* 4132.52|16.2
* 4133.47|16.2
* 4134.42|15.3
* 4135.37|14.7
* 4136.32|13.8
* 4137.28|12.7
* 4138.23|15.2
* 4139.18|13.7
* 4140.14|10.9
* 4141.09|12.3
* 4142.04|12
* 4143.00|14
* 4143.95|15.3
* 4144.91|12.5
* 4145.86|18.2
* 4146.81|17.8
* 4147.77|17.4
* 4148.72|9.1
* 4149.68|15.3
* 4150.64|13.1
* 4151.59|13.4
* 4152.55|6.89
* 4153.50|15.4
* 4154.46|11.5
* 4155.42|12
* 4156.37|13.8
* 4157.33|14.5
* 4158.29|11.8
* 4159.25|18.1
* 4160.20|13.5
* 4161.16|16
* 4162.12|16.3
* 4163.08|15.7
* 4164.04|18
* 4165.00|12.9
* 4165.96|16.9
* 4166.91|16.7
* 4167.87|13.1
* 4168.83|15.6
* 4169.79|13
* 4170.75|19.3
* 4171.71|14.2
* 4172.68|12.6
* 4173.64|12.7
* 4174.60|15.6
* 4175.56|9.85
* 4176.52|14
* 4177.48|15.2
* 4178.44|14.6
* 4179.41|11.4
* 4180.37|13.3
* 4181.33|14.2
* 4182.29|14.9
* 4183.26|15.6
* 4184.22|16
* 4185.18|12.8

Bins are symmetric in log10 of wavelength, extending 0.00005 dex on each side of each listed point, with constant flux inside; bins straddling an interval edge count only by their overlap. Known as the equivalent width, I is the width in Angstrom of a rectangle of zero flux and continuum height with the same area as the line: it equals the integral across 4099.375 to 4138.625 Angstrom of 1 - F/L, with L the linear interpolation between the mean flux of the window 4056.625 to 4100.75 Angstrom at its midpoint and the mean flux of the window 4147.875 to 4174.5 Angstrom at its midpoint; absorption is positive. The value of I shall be -4.45 Angstrom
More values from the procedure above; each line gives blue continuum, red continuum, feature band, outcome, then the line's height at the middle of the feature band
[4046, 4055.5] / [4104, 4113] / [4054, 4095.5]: 1.7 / 15.3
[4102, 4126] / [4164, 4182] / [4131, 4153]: 2.7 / 15.7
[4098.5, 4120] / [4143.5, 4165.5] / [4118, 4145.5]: 2.9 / 15.8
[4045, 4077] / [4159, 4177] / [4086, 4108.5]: -2.8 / 14.7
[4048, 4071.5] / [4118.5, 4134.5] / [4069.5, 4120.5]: -2.4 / 14.8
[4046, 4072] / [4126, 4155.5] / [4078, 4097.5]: 0.2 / 14.3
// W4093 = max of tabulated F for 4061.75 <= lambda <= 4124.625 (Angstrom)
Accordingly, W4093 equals 24.4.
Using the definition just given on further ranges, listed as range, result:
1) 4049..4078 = 19.3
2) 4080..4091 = 17.3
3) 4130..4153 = 18.2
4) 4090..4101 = 18.4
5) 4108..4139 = 19.2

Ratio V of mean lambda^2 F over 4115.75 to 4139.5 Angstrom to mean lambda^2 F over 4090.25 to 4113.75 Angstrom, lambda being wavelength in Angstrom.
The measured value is 0.87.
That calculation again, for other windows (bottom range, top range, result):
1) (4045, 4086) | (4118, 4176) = 1.03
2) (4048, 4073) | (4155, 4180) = 1.01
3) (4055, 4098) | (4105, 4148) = 1.06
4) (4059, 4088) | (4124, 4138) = 0.98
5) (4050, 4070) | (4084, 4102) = 1.02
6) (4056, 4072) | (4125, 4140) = 0.93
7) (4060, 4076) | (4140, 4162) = 0.91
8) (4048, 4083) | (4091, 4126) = 1.15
